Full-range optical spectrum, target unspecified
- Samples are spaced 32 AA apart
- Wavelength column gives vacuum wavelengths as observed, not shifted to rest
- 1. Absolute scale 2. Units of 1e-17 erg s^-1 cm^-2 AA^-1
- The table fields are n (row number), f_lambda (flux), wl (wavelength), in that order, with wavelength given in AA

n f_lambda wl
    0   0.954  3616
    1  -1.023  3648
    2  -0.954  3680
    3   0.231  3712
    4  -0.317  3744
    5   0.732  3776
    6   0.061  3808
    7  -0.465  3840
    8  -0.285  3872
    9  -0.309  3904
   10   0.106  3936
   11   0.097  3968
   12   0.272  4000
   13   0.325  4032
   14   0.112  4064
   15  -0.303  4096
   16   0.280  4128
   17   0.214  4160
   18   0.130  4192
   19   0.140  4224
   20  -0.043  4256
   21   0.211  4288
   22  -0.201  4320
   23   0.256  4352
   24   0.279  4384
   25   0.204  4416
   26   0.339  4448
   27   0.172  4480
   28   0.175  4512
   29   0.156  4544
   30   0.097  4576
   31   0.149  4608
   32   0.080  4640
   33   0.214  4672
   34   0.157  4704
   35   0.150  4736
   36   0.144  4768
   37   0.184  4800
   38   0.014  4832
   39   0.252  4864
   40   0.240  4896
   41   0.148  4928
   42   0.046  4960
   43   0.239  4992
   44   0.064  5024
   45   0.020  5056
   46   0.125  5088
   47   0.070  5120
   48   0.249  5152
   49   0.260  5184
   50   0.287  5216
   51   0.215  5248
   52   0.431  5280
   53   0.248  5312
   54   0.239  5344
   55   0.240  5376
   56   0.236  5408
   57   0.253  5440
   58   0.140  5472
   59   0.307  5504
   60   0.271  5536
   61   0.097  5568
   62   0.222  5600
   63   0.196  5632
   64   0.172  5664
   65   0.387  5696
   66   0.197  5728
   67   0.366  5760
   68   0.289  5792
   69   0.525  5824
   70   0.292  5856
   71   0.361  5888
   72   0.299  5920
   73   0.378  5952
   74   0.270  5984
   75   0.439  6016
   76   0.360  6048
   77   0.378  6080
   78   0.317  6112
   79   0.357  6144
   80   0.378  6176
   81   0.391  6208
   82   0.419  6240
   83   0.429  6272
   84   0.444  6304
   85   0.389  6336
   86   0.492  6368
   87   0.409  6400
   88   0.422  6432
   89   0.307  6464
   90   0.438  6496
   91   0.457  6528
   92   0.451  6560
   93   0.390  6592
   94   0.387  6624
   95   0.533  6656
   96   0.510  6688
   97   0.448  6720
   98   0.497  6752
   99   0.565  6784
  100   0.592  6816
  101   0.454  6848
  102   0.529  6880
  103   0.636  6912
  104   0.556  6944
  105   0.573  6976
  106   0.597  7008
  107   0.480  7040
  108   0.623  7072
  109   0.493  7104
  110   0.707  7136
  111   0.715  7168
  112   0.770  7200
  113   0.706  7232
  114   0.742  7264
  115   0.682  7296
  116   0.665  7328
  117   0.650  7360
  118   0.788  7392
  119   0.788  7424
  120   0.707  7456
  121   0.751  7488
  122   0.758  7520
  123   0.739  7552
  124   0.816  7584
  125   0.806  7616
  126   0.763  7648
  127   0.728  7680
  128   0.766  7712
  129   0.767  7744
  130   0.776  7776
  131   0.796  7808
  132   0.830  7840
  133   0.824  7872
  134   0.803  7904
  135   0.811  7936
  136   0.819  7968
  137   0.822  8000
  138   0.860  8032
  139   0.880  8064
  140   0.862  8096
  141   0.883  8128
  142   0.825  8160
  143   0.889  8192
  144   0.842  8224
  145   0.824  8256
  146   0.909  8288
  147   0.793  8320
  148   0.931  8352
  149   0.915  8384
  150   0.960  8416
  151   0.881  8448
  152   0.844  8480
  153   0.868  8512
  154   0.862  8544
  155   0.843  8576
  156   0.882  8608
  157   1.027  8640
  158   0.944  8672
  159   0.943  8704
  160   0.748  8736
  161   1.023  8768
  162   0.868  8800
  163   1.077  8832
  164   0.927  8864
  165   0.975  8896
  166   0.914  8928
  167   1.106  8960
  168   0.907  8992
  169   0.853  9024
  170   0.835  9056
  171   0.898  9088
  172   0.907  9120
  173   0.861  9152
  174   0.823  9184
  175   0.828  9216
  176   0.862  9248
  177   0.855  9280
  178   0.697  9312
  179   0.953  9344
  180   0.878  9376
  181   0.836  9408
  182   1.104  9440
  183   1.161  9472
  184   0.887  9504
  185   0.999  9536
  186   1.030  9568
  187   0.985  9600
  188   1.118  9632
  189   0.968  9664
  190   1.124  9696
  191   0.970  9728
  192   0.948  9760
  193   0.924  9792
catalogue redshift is 0.789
